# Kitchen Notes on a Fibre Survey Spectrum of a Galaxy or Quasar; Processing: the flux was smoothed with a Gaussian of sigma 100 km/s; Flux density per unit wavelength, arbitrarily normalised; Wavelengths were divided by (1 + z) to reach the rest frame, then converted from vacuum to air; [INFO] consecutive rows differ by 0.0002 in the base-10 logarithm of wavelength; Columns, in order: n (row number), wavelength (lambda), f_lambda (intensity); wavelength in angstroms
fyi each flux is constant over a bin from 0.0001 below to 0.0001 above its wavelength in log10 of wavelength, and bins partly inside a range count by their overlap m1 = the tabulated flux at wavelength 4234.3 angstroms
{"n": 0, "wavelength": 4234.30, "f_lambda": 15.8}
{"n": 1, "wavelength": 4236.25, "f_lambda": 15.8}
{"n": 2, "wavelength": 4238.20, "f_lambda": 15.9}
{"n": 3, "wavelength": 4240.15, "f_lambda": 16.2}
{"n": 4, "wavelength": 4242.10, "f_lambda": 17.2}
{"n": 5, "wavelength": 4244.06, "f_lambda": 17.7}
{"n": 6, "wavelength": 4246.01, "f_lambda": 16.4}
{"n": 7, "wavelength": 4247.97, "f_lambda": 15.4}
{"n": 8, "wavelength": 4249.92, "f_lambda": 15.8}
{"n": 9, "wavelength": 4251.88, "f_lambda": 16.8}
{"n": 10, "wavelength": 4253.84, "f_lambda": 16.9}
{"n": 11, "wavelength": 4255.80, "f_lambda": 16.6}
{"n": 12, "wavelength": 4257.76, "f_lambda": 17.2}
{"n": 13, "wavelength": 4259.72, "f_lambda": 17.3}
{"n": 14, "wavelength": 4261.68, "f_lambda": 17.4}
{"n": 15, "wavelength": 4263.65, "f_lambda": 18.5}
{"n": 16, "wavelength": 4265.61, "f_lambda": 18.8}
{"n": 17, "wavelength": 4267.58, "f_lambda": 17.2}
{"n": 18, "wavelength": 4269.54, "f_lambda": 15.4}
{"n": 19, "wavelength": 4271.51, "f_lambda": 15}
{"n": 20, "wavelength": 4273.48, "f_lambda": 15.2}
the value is 15.8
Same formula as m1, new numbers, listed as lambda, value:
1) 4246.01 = 16.4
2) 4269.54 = 15.4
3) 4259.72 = 17.3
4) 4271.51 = 15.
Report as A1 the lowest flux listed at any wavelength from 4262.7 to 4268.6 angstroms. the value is 17.2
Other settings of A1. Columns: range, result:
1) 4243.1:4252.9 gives 15.4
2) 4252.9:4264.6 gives 16.6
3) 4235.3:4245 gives 15.8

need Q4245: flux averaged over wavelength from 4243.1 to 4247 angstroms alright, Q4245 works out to 17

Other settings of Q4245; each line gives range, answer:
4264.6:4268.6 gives 18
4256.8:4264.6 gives 17.6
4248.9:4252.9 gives 16.3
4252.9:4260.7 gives 17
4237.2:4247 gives 16.7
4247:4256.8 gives 16.3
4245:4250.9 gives 15.9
